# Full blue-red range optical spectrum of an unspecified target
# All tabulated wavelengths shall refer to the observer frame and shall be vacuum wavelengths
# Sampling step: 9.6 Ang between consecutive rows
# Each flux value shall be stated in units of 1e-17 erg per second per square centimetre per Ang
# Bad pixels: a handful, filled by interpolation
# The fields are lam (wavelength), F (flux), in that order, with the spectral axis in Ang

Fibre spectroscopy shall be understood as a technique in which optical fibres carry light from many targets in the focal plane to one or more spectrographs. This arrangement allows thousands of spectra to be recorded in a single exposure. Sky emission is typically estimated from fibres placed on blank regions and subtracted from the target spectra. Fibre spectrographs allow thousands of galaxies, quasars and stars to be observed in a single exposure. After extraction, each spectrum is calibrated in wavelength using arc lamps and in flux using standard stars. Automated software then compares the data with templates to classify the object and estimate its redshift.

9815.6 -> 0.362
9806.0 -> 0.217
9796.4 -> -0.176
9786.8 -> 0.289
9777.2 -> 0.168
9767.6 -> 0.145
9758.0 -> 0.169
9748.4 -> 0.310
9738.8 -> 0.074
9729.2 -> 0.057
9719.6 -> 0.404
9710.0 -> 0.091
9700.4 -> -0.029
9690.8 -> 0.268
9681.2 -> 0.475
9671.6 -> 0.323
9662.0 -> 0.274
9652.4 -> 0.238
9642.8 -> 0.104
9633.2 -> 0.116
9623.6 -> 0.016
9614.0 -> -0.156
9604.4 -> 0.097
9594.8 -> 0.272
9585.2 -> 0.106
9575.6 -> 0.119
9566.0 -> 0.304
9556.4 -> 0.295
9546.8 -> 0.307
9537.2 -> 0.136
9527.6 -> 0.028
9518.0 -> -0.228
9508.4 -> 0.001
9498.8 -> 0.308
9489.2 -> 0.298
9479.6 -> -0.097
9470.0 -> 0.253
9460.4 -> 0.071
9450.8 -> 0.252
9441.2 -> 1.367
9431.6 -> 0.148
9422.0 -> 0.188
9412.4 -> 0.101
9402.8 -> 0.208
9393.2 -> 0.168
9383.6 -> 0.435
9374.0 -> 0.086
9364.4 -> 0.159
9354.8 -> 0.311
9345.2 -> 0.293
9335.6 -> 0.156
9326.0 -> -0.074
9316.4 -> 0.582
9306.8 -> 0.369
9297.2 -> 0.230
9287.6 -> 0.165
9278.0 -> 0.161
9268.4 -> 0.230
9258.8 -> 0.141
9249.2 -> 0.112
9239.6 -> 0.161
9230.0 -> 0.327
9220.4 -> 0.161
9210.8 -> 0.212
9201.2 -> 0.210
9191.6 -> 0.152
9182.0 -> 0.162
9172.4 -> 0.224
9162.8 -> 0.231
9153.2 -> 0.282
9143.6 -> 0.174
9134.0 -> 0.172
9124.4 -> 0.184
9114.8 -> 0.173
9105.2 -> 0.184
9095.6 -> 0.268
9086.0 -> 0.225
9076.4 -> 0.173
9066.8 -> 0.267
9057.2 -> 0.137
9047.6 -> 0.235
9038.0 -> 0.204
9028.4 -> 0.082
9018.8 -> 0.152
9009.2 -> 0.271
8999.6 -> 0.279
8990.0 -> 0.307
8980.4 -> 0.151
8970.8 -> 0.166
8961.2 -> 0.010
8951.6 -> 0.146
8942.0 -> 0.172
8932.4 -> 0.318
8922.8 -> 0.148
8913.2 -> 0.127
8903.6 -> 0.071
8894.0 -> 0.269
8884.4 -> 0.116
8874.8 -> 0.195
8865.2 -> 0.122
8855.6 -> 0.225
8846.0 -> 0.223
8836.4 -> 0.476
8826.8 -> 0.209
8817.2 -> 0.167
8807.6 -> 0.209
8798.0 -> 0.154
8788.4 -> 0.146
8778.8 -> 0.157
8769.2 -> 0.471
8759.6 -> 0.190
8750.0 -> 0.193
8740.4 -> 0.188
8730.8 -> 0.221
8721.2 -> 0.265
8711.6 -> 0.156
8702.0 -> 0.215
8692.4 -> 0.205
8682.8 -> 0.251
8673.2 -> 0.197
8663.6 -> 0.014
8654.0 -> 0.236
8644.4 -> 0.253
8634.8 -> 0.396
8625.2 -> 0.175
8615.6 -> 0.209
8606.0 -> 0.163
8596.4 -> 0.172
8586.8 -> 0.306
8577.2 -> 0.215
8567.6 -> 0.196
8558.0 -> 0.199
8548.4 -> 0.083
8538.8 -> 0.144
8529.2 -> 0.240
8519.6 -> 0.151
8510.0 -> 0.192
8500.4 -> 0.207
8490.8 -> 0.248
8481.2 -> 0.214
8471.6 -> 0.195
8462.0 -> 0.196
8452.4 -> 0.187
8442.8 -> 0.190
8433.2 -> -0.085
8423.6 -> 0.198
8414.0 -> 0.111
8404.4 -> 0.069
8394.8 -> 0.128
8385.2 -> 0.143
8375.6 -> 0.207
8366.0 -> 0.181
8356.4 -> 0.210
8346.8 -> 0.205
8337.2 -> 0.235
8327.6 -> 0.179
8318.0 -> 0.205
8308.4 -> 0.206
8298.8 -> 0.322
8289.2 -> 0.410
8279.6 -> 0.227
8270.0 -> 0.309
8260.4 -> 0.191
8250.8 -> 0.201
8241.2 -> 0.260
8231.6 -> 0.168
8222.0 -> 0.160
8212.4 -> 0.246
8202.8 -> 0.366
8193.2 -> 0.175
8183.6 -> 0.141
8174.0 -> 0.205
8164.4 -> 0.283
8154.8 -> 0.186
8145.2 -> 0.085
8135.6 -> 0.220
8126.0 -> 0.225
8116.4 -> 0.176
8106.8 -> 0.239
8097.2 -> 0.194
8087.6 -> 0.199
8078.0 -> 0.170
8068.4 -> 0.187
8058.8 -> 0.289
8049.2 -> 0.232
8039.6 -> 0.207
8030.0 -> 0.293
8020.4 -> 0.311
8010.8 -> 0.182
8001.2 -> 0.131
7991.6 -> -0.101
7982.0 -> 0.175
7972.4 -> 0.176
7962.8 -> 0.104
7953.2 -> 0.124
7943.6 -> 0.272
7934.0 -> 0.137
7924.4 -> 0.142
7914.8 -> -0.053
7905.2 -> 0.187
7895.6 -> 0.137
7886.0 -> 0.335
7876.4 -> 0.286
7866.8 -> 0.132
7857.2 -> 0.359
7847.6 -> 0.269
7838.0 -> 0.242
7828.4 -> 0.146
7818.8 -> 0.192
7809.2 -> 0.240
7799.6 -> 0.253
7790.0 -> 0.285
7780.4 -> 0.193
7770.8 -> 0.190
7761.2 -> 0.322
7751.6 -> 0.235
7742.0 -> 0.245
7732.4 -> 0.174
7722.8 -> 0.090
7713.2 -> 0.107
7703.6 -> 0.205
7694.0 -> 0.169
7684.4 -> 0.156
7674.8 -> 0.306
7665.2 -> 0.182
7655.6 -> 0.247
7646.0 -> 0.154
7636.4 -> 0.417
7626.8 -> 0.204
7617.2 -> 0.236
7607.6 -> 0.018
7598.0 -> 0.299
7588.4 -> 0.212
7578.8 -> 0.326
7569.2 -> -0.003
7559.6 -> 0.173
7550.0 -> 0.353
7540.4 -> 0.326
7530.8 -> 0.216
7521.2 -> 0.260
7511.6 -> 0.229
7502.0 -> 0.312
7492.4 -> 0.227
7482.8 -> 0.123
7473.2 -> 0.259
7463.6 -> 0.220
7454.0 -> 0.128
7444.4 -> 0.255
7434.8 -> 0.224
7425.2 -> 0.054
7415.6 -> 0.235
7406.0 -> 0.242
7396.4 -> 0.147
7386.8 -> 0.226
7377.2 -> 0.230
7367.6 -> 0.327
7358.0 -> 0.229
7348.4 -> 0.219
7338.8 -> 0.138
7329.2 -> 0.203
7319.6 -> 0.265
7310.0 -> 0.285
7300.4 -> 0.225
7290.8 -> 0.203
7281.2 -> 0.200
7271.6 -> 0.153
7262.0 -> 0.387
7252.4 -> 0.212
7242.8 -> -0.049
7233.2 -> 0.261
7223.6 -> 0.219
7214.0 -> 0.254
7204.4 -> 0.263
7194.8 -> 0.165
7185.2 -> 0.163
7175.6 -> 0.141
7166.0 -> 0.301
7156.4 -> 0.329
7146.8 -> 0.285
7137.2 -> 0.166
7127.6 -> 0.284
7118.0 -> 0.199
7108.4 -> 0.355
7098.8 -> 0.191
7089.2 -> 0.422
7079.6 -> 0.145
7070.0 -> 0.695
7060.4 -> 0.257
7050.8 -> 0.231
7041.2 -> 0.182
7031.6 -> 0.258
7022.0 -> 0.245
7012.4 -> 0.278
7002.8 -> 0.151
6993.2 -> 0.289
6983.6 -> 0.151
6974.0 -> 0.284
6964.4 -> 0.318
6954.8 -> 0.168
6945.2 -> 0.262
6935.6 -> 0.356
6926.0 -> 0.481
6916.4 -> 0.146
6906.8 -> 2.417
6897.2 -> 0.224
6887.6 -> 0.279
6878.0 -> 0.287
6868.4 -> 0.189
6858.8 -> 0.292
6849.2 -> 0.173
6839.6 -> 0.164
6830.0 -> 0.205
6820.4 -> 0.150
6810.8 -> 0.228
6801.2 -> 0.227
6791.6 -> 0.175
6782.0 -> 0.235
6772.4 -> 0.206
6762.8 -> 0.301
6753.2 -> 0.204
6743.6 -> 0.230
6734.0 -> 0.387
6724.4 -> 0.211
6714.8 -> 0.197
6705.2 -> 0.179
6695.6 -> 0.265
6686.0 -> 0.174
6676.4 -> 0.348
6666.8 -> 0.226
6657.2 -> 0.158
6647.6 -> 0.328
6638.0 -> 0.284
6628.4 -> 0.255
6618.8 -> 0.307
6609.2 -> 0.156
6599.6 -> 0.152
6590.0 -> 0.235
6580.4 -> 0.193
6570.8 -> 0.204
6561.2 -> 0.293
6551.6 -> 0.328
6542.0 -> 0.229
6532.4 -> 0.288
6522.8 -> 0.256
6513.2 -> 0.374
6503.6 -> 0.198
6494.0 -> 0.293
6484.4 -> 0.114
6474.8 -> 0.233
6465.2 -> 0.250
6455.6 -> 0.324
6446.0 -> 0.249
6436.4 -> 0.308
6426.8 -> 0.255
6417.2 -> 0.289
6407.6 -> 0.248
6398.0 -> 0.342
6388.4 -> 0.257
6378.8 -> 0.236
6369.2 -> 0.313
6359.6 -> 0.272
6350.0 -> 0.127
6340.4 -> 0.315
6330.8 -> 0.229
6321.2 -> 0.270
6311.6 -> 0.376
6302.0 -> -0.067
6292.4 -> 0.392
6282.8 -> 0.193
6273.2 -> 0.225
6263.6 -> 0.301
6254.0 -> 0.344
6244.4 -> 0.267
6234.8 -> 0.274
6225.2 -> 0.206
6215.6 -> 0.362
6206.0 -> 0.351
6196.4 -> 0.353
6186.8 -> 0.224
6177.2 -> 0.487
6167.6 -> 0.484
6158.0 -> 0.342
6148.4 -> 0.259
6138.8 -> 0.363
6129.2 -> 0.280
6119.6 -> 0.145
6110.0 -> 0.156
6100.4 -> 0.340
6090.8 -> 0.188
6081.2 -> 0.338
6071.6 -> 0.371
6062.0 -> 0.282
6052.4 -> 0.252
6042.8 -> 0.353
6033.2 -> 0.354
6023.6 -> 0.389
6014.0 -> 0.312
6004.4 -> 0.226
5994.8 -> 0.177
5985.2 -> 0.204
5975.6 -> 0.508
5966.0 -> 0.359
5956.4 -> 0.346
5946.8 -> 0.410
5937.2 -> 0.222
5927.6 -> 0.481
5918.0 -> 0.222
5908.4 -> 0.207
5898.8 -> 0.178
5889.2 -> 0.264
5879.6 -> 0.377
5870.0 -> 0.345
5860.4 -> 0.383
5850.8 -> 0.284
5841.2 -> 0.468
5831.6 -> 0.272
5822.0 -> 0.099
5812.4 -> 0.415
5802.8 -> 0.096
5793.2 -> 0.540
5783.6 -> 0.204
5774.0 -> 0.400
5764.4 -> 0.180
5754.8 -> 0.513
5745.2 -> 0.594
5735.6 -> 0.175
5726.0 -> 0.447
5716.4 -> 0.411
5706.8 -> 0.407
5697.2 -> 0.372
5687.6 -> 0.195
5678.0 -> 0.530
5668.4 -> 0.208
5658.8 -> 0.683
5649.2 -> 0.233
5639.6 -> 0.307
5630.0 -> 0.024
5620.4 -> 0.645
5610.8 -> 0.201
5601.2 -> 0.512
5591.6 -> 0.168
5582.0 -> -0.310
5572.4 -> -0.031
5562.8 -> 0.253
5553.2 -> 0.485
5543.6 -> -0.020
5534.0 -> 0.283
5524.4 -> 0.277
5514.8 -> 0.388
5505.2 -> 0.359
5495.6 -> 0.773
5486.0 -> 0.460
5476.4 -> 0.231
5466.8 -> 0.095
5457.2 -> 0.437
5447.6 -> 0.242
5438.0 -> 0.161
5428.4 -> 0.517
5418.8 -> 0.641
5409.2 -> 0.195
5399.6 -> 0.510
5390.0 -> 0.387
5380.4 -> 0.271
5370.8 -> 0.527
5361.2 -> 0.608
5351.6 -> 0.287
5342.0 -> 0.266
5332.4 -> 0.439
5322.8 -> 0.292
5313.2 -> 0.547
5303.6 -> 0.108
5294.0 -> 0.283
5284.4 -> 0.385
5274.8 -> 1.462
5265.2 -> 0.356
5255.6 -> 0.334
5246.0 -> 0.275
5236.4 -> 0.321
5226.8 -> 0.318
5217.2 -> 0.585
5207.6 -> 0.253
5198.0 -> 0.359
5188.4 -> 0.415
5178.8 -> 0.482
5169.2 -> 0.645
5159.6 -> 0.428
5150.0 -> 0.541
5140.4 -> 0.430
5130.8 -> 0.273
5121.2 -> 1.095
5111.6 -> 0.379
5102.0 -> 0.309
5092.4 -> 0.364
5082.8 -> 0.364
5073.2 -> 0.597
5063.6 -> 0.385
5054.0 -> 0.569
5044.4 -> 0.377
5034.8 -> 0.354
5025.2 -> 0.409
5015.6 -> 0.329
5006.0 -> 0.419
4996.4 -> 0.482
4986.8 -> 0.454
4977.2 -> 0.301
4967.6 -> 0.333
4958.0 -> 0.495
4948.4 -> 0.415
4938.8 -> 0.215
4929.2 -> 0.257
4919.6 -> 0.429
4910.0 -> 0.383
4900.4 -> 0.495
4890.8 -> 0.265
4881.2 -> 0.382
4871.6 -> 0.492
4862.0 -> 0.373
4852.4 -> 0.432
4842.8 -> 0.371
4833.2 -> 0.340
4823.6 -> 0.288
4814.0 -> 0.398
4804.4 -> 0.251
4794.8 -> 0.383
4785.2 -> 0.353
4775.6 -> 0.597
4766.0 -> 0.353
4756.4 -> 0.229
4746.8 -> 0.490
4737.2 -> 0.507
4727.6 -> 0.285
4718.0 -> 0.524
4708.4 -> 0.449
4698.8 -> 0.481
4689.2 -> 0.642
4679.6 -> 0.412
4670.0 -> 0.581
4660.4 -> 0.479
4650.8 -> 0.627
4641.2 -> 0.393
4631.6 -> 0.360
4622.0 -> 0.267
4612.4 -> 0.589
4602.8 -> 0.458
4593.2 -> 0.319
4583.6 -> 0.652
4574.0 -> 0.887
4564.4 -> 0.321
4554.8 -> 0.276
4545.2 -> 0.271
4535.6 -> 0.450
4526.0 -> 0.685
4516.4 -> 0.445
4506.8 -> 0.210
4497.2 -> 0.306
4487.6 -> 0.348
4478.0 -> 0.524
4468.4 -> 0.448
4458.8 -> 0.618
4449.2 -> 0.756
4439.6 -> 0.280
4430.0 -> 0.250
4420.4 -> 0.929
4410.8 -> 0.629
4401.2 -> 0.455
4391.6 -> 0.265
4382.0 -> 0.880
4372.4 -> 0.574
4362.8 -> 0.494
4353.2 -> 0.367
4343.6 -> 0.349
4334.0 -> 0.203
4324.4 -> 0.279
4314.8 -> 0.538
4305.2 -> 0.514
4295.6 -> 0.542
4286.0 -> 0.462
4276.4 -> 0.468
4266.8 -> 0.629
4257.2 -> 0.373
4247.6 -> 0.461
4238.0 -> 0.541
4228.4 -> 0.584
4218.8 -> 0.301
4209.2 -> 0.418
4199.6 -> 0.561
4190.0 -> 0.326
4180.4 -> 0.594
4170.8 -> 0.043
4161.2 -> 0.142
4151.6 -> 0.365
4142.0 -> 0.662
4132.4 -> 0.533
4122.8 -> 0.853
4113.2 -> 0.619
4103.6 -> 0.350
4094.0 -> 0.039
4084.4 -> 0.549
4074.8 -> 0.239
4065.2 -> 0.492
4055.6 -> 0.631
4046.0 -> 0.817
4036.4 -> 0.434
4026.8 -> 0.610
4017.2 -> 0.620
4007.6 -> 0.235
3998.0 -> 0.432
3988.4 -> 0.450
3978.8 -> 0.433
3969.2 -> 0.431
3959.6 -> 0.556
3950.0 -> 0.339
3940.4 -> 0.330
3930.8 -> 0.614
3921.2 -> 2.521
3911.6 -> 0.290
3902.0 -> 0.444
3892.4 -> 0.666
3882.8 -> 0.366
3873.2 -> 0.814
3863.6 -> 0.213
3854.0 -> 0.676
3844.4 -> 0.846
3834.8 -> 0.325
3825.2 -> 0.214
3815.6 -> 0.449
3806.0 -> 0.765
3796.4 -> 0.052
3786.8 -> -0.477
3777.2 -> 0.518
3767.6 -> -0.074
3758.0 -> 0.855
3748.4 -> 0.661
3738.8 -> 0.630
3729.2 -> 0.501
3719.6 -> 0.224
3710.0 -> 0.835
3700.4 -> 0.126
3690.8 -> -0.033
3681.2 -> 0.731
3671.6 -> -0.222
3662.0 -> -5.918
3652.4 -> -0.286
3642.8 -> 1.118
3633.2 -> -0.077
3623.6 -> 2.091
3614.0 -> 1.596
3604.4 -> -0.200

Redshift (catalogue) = 0.053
